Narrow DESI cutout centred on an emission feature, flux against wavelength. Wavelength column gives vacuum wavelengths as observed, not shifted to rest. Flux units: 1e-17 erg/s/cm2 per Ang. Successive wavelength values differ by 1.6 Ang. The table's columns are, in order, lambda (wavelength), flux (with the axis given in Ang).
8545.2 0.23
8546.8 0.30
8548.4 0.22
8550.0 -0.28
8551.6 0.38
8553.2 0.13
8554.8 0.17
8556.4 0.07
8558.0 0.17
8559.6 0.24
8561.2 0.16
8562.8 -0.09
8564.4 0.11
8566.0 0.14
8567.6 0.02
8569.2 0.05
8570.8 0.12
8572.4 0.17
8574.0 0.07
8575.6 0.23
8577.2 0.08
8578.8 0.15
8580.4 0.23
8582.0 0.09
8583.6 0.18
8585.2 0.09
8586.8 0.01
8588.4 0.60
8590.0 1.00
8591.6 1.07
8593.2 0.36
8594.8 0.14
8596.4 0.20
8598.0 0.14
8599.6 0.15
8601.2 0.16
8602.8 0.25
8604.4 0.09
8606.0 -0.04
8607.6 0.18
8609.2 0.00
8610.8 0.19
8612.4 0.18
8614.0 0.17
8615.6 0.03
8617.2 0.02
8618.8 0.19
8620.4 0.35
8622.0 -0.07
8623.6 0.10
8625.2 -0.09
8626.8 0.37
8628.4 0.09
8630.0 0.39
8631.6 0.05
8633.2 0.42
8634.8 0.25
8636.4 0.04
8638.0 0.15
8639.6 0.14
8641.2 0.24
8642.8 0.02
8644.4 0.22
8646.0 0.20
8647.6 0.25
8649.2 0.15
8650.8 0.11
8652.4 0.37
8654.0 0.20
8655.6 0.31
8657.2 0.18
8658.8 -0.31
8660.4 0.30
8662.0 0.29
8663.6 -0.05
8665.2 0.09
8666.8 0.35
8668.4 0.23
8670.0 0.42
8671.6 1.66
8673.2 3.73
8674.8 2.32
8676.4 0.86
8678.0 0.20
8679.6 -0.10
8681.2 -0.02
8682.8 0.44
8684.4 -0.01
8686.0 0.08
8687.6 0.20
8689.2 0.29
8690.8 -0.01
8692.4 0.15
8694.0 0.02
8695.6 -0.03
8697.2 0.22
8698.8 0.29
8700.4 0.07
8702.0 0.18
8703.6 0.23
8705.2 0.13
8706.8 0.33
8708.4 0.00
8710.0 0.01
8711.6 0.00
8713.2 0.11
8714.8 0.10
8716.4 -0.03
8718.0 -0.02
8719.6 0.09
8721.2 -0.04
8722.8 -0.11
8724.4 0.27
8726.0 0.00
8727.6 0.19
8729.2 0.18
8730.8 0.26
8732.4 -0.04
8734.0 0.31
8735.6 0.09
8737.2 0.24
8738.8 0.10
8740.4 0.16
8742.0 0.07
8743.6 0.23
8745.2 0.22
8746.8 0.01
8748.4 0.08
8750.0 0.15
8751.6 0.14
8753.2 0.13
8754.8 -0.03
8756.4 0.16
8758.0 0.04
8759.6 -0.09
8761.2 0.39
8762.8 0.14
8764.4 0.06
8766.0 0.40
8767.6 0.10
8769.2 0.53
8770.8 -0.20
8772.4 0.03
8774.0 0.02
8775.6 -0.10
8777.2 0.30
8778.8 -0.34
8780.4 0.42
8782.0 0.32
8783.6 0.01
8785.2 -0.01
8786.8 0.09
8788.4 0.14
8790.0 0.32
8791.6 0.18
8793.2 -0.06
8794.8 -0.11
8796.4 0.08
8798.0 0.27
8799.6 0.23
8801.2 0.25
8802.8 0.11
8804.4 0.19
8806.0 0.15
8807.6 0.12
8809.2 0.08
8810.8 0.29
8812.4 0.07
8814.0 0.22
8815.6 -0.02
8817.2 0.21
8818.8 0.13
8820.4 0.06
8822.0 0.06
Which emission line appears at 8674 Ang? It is [O III] 5007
